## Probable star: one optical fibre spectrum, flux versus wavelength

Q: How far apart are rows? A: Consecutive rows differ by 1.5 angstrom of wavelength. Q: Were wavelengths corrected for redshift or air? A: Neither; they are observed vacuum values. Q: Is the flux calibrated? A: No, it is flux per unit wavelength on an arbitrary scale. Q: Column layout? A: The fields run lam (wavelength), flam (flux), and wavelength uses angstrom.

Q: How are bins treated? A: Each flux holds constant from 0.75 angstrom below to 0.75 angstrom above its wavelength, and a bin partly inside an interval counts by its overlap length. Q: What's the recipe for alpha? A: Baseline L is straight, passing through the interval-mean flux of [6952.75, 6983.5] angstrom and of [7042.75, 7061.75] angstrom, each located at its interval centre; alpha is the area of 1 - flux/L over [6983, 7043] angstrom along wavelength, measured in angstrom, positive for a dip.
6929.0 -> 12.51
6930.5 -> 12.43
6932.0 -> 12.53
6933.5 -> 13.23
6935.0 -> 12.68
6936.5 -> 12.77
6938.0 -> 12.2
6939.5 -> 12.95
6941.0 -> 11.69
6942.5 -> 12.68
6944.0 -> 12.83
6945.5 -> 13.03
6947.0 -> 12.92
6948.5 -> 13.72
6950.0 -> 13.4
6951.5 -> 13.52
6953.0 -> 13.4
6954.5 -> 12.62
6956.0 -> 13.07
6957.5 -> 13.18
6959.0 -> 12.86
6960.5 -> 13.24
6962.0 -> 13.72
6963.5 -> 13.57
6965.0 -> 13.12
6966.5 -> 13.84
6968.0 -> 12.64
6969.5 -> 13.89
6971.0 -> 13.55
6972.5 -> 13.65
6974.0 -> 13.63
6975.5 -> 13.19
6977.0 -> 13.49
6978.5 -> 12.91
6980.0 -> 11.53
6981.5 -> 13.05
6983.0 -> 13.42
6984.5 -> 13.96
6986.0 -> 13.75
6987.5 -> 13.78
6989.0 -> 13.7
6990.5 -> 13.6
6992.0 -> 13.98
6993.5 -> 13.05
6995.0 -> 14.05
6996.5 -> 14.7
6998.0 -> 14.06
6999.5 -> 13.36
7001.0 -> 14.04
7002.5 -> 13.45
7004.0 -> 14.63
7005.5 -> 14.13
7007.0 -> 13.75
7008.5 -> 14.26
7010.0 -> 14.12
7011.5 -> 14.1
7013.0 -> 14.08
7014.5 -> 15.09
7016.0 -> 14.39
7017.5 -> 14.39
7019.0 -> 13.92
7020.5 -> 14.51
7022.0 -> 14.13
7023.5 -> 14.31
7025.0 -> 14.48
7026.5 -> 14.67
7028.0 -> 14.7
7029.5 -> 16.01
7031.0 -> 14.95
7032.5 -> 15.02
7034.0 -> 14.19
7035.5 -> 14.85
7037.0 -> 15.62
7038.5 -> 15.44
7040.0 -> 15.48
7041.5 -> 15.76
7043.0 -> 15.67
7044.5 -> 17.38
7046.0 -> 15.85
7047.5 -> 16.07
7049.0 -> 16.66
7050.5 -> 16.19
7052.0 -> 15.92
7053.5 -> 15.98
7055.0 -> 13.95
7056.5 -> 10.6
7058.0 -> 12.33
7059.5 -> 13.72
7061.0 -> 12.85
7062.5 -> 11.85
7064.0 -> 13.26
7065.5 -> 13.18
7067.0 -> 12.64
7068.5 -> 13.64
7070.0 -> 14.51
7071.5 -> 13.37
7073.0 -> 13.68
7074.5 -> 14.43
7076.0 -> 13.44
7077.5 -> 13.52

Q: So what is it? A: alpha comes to -1.2 angstrom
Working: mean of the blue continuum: 13.2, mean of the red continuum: 14.8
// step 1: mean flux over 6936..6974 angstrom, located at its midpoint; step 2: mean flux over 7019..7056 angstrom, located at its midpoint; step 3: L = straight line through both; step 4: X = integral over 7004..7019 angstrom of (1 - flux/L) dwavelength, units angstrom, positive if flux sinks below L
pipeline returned 0.3 angstrom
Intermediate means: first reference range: 13.1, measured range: 14.3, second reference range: 15.3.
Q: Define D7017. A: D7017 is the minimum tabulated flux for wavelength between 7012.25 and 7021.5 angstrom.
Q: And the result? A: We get 13.92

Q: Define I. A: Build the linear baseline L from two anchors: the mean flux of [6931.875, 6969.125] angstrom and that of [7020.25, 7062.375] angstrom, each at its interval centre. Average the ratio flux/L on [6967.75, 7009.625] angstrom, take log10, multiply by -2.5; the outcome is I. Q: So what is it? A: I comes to 0.01 mag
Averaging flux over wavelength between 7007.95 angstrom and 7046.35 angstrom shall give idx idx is 14.9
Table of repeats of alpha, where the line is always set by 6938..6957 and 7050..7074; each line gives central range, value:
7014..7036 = -2.1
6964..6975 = -0.3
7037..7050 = -2.4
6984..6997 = -0.6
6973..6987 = -0.1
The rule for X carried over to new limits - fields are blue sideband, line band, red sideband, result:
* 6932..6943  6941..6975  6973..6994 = -0.8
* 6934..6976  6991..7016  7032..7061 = 0.1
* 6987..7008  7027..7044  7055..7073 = -2.4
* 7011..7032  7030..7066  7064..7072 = -2.0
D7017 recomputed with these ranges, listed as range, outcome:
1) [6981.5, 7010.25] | 13.05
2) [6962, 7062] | 10.6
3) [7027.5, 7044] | 14.19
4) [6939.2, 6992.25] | 11.53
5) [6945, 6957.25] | 12.62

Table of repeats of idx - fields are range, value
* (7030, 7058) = 15.2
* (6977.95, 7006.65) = 13.6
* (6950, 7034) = 13.8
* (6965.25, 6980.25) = 13.3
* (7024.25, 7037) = 14.9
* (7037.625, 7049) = 16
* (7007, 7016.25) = 14.3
